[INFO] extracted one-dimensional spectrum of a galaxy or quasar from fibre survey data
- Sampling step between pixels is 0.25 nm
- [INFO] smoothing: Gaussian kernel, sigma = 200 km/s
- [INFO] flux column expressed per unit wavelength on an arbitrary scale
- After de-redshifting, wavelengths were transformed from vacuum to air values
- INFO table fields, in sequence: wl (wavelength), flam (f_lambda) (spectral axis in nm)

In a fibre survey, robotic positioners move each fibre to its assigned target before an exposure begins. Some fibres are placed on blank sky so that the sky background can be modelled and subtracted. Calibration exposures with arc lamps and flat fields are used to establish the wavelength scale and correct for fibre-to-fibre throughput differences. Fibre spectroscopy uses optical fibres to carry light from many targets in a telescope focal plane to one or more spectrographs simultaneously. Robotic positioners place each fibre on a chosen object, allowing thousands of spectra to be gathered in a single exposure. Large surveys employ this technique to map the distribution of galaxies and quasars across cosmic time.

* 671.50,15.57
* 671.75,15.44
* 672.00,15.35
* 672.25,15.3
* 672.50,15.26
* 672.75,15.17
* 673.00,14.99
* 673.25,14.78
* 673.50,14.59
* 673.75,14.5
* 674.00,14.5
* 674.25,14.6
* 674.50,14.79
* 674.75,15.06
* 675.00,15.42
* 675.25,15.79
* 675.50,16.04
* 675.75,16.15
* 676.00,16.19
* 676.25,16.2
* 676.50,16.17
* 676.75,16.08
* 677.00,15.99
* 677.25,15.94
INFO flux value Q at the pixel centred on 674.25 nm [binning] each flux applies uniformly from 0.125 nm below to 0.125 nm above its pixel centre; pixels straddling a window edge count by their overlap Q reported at 14.6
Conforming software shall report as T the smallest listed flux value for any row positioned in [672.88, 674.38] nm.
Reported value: 14.5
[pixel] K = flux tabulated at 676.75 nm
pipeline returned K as 16.08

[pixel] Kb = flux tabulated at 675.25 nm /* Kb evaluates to 15.79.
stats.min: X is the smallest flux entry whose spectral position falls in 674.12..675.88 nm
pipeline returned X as 14.6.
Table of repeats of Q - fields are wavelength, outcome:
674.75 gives 15.06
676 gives 16.19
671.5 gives 15.57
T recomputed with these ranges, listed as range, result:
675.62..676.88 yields 16.08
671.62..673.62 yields 14.59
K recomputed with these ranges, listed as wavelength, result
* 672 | 15.35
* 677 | 15.99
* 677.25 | 15.94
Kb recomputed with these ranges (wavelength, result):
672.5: 15.26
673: 14.99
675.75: 16.15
